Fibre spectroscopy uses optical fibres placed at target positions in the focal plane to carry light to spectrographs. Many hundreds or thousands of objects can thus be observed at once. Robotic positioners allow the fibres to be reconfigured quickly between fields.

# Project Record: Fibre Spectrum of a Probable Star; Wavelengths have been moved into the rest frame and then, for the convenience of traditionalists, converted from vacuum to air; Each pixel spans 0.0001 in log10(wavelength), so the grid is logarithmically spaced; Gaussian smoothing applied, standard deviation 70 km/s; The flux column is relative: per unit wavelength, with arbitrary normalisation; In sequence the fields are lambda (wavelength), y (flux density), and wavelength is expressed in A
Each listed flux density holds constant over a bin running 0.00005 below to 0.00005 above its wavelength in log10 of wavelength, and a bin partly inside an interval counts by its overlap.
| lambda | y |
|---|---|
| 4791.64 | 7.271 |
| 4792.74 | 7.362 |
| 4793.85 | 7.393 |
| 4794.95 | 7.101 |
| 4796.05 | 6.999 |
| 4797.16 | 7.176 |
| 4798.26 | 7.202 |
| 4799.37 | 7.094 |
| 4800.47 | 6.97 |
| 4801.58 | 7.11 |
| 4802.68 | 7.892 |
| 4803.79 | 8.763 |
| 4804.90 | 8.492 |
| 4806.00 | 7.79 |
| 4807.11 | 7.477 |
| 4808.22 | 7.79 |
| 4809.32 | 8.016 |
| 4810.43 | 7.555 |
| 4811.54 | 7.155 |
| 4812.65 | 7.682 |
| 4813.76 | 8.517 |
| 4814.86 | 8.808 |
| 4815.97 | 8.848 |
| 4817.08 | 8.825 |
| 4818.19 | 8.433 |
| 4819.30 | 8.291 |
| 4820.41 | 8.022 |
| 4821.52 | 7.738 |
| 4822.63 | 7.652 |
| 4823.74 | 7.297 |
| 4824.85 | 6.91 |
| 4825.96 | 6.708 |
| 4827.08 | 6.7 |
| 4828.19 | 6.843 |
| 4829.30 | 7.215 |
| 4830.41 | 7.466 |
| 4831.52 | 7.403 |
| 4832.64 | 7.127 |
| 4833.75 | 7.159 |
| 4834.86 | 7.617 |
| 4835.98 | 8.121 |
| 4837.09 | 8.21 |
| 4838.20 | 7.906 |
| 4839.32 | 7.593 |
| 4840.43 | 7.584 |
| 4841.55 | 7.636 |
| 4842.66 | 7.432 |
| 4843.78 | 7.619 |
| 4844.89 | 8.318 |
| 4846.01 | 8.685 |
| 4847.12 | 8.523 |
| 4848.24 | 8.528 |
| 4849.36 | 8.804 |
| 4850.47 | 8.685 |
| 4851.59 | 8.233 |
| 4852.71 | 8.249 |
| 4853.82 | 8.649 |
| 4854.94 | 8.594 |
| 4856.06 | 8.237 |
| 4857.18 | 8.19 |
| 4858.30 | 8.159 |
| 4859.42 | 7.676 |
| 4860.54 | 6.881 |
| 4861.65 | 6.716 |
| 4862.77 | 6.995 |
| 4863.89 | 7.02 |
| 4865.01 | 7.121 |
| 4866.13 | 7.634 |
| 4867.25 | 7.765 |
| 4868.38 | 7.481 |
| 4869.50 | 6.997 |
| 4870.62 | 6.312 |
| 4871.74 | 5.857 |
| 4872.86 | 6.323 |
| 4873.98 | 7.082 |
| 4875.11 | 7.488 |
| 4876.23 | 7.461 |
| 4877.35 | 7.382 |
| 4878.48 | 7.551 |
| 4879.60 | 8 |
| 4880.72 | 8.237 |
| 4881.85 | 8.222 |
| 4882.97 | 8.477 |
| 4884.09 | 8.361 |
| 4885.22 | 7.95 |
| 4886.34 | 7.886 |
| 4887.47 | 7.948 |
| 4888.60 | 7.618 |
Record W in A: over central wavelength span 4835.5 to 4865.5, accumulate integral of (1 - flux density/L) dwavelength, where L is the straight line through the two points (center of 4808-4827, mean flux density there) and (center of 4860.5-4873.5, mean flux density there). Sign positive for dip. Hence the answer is -2.9 A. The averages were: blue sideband 7.87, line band 7.94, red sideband 6.93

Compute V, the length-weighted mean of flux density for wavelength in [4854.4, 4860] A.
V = 8.15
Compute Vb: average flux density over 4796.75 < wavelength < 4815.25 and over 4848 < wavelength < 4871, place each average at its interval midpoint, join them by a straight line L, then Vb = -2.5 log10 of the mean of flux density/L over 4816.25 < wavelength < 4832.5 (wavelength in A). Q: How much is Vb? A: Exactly 0.03 mag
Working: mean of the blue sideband 7.73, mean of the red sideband 7.76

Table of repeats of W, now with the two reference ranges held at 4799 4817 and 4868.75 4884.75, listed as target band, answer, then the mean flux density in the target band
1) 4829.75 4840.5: 0.1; 7.62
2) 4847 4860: -1.3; 8.36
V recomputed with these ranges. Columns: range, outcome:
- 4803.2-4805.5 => 8.59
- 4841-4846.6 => 7.95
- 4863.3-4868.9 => 7.39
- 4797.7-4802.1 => 7.09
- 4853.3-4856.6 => 8.48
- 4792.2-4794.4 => 7.36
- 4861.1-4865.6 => 6.97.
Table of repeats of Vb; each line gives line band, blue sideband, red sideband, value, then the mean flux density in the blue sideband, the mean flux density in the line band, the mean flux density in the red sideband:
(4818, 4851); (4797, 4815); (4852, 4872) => -0.017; 7.73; 7.73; 7.5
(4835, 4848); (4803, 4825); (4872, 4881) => -0.033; 8.02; 7.97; 7.36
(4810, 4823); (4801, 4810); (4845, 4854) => -0.010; 7.91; 8.14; 8.53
